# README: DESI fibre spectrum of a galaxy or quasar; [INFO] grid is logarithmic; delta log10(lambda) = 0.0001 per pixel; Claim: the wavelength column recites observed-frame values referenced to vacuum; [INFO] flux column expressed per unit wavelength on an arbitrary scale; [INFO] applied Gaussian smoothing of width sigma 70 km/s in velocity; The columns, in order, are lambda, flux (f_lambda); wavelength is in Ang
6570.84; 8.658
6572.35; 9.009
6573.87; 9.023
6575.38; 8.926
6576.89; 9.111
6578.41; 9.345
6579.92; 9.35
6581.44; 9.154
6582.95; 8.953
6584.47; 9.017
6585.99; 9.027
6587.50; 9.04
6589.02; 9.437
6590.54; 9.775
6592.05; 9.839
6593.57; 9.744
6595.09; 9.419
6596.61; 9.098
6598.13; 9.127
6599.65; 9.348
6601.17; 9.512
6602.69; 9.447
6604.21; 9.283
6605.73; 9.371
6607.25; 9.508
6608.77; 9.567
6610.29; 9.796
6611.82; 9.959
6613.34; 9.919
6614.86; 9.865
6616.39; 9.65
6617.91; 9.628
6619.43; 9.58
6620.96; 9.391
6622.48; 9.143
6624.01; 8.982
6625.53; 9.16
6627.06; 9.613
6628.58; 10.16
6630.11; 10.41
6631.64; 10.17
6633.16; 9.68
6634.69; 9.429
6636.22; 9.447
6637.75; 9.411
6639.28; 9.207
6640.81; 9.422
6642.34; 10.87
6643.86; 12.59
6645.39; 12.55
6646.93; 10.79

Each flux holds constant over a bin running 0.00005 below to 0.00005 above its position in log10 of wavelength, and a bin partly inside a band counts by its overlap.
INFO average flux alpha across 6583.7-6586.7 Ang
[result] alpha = 9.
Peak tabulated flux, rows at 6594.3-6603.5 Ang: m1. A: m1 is 9.512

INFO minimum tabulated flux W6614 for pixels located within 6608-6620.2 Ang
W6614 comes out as 9.567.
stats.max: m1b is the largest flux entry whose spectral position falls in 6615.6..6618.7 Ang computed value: 9.65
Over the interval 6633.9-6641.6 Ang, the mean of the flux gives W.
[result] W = 9.38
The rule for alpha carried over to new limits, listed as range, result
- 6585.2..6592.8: 9.43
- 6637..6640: 9.31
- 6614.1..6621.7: 9.62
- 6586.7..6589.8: 9.24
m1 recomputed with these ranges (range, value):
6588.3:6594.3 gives 9.839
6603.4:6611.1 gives 9.796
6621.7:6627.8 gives 9.613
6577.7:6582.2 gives 9.35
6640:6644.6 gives 12.59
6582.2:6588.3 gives 9.04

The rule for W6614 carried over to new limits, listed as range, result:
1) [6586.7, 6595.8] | 9.04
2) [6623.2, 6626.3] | 8.982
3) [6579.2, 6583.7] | 8.953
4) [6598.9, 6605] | 9.283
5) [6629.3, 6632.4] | 10.17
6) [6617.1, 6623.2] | 9.143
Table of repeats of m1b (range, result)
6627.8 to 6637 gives 10.41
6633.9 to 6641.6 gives 9.447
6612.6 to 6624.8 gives 9.919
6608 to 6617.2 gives 9.959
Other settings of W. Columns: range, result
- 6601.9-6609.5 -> 9.44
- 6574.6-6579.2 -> 9.14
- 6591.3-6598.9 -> 9.44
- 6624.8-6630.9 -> 9.83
